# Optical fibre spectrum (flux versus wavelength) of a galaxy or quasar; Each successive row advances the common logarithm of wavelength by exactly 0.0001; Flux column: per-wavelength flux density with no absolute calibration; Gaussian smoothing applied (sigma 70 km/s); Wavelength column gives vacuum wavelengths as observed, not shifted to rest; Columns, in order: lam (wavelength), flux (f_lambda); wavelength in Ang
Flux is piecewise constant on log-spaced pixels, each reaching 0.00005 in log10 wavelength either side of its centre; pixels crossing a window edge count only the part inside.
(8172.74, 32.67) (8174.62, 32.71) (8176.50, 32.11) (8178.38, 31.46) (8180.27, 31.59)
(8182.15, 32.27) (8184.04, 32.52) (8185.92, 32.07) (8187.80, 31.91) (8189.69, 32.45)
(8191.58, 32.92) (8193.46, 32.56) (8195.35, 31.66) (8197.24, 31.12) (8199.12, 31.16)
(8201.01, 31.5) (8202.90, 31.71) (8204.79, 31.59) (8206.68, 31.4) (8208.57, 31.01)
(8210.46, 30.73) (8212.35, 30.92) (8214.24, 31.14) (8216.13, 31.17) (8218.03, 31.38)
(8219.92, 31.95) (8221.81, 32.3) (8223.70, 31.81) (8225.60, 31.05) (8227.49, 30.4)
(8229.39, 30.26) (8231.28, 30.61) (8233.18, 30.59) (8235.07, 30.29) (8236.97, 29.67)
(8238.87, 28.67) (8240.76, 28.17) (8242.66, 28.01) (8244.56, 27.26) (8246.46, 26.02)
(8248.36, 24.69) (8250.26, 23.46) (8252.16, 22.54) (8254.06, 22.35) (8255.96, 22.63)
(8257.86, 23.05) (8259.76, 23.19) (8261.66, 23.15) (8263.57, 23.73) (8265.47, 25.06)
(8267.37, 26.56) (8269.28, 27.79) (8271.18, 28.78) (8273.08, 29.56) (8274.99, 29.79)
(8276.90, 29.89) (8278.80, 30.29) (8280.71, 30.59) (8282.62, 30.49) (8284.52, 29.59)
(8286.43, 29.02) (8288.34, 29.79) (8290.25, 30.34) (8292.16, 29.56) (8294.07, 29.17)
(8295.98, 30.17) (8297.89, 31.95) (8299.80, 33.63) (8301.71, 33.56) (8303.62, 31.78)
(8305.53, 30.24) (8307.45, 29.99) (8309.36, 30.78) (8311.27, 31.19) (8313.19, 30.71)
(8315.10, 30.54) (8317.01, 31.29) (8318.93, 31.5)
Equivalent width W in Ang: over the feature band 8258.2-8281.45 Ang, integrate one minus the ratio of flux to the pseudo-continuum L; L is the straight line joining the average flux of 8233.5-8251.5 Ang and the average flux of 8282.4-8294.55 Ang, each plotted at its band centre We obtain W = 1.3 Ang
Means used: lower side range 27.4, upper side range 29.7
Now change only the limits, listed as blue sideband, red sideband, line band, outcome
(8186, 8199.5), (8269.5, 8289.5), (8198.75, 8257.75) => 3.76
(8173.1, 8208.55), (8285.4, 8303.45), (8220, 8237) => 0.34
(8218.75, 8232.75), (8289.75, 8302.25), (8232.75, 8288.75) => 7.31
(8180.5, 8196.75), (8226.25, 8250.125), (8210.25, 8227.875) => -0.80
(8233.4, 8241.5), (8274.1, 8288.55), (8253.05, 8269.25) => 3.13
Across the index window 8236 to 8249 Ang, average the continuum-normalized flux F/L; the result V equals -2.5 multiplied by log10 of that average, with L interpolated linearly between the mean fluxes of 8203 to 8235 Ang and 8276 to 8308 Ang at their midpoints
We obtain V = 0.13 mag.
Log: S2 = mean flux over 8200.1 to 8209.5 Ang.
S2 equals 31.4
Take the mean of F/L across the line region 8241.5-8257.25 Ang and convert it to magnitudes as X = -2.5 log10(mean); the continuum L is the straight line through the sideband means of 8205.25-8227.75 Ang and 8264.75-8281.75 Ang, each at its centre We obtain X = 0.209 mag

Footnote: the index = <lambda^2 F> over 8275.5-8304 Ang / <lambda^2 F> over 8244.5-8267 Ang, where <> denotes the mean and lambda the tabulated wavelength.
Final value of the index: 1.29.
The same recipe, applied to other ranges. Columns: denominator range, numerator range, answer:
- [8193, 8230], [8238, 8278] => 0.84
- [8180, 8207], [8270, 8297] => 0.95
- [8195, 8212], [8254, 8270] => 0.78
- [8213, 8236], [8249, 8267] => 0.76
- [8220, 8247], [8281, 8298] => 1.02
